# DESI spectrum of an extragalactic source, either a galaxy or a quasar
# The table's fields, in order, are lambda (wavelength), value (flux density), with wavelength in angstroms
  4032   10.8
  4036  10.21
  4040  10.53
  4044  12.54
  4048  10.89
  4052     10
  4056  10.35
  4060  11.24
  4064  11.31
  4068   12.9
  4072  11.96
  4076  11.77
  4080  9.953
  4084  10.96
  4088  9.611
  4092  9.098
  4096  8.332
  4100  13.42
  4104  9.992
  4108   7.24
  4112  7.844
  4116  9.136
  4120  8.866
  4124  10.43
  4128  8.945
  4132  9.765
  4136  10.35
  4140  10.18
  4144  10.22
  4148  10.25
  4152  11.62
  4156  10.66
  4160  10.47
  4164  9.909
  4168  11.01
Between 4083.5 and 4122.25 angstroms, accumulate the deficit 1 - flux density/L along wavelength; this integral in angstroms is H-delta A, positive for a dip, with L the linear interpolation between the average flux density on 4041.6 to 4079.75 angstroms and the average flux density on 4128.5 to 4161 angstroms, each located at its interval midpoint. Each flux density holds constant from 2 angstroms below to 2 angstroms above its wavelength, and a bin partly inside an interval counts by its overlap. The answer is 5.2 angstroms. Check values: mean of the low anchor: 11.4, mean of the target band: 9.4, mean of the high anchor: 10.4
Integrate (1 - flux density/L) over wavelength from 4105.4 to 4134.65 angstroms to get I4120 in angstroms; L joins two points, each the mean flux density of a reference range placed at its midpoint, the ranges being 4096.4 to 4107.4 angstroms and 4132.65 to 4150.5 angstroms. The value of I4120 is 4.2 angstroms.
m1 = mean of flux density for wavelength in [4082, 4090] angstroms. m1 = 10.3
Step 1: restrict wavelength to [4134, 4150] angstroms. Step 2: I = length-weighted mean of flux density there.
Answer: 10.2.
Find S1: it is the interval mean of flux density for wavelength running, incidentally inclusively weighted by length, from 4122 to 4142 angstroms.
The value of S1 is 9.93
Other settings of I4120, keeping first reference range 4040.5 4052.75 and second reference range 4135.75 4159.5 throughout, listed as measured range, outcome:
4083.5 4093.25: 1.02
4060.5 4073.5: -1.07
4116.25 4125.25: 1.04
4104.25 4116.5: 2.92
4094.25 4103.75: 0.07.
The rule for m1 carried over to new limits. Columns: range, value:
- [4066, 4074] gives 12.4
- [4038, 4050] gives 11.3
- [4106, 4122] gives 8.27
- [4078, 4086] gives 10.5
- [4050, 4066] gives 10.7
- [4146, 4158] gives 10.8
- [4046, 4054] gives 10.4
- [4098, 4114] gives 9.62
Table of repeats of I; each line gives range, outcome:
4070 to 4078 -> 11.9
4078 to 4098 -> 9.59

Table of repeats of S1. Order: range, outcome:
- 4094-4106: 10.6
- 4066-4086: 11.5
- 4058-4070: 11.8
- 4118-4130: 9.41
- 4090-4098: 8.71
